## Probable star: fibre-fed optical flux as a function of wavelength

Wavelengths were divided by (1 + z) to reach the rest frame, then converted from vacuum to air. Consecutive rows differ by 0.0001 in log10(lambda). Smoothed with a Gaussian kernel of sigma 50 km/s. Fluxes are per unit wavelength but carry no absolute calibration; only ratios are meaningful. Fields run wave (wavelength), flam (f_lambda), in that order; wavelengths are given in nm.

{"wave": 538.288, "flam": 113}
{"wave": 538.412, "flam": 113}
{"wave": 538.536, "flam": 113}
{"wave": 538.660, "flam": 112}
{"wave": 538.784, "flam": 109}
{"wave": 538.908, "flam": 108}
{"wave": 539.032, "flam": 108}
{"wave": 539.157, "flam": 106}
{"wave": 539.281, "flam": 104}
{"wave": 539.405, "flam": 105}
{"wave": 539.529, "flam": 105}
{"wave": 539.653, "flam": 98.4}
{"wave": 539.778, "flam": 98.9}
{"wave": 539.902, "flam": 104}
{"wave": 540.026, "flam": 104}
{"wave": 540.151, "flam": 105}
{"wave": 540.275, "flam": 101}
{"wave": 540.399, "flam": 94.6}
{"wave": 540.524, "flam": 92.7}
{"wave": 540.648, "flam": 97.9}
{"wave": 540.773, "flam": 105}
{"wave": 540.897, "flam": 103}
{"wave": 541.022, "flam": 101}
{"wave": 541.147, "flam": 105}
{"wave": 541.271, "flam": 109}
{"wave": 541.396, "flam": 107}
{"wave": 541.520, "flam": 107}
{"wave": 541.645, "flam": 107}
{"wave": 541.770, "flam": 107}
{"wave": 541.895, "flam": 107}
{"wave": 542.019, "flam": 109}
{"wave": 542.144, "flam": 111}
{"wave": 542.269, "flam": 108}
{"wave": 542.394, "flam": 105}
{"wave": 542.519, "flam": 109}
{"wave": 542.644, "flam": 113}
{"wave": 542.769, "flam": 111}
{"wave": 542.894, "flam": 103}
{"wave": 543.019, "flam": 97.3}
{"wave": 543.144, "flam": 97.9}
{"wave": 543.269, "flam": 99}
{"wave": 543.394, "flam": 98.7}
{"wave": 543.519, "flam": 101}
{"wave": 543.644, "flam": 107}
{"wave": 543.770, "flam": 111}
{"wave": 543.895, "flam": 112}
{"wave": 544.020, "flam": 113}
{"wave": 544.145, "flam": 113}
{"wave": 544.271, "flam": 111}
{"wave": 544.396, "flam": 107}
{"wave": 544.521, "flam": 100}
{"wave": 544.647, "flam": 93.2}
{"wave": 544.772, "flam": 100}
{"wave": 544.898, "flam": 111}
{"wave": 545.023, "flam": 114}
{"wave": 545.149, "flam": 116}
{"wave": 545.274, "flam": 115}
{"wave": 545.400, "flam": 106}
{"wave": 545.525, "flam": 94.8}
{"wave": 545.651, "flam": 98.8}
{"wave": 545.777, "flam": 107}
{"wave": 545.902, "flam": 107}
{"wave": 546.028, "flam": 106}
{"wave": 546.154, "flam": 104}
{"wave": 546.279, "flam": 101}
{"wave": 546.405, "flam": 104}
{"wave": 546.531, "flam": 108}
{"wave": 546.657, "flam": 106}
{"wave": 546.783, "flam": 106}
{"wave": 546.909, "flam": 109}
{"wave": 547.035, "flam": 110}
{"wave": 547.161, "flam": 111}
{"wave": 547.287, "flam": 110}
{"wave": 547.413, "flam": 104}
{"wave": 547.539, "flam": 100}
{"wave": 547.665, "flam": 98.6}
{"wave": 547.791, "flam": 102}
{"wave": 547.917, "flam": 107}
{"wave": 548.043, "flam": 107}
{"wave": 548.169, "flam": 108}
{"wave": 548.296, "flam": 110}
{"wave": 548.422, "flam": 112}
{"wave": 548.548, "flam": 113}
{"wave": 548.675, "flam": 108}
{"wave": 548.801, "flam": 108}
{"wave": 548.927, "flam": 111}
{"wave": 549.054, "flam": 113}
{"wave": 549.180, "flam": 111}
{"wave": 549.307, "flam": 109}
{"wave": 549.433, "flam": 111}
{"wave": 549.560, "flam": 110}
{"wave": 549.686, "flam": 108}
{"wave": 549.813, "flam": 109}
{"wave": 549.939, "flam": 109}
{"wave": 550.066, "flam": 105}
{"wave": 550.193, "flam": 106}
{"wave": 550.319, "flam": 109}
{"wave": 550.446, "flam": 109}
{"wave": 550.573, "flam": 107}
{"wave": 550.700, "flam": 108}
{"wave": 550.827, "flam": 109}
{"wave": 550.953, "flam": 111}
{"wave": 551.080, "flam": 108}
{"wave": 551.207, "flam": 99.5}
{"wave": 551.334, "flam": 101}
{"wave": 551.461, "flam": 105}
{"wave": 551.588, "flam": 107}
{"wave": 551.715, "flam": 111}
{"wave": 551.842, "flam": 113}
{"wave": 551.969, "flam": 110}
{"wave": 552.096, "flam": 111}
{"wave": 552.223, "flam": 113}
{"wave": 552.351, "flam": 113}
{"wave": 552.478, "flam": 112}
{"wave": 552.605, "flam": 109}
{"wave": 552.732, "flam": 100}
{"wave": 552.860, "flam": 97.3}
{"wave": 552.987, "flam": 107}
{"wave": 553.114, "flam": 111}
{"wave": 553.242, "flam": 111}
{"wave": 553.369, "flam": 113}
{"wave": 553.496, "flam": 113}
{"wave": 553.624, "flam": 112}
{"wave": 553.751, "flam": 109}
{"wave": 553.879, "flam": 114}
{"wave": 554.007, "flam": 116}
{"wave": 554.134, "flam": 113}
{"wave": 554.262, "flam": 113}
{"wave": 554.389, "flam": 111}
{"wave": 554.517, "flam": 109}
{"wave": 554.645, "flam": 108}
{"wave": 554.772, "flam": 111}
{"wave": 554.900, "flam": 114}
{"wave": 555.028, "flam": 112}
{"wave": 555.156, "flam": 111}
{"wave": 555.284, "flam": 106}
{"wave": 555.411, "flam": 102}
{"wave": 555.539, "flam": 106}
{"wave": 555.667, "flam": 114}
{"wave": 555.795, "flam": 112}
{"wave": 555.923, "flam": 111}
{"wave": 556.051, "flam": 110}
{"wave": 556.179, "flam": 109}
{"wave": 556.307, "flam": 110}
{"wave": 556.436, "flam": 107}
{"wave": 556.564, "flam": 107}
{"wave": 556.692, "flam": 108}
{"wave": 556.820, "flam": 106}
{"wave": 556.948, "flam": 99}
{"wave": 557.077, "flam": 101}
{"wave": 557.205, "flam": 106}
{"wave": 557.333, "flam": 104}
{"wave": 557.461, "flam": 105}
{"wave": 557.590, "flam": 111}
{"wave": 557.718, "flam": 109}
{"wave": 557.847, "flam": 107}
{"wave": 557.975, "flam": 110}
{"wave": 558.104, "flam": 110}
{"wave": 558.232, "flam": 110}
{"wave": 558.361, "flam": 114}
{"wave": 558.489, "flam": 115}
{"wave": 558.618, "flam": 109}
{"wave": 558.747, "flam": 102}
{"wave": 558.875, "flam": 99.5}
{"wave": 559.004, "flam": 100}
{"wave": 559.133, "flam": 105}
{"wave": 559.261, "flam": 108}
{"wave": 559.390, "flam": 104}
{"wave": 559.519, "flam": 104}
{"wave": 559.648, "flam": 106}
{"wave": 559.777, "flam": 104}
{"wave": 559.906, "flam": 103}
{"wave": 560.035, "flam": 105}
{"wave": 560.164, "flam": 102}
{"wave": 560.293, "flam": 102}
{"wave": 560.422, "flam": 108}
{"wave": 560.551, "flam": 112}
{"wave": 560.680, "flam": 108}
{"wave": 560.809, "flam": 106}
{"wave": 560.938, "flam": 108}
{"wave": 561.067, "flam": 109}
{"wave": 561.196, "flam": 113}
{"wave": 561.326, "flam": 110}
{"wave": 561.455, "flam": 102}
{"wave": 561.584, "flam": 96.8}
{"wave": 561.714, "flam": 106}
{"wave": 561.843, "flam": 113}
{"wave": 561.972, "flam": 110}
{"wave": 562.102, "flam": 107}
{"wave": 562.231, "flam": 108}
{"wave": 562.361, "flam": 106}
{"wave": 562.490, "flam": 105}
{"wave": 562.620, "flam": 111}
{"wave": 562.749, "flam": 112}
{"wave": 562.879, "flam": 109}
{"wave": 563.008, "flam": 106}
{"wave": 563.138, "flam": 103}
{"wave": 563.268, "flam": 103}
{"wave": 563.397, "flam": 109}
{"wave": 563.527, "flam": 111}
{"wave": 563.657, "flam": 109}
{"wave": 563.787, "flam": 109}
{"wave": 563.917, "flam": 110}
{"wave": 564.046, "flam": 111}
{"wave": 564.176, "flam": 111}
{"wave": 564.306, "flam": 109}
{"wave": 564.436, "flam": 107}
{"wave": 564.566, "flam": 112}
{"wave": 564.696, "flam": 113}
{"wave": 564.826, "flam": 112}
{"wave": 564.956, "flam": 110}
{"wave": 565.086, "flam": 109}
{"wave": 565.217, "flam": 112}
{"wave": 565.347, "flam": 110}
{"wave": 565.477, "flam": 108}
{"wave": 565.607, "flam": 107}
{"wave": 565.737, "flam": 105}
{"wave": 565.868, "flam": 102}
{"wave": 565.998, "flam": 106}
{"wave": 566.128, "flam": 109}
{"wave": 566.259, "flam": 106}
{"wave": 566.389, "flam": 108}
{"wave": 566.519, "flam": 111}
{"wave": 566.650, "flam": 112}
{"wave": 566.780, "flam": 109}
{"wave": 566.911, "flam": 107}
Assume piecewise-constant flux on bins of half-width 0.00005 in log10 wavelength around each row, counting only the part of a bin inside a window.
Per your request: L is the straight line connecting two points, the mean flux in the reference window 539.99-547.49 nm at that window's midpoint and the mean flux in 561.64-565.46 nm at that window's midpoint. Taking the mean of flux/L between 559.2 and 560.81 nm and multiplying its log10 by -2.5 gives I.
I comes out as 0.03 mag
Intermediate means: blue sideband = 106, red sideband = 109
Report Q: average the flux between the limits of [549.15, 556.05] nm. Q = 109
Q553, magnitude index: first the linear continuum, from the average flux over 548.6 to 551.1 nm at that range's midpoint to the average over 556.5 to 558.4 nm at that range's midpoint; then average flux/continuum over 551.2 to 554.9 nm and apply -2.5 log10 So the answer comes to -0.015 mag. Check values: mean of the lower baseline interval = 109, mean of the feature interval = 110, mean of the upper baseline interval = 107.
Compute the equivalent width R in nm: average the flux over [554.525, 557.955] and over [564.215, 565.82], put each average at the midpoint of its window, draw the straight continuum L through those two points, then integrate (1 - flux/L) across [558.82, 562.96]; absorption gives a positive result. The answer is 0.09 nm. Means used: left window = 108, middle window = 106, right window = 109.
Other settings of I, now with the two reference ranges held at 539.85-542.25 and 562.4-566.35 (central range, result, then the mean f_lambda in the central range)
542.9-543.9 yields 0.02 mag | 102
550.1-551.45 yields -0.01 mag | 107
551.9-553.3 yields -0.02 mag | 109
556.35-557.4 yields 0.02 mag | 105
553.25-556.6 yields -0.04 mag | 111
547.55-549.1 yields -0.02 mag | 108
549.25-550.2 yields -0.03 mag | 109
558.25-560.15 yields 0.02 mag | 106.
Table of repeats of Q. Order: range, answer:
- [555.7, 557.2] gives 107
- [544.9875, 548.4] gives 106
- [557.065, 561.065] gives 106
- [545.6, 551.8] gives 107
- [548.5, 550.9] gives 109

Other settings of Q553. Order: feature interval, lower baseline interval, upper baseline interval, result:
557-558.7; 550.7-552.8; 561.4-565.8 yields 0.00 mag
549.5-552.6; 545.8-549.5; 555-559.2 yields -0.01 mag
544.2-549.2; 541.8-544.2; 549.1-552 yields 0.01 mag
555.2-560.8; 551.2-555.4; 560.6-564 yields 0.02 mag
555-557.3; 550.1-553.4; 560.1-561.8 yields 0.00 mag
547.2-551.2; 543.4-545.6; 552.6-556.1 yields 0.00 mag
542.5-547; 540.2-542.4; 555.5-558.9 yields -0.01 mag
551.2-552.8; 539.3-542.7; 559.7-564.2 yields -0.02 mag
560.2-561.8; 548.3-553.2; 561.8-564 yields 0.02 mag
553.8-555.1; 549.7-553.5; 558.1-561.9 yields -0.04 mag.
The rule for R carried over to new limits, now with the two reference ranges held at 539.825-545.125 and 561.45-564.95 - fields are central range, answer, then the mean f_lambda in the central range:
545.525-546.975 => 0.01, 105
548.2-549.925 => -0.07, 110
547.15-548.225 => 0.01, 105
